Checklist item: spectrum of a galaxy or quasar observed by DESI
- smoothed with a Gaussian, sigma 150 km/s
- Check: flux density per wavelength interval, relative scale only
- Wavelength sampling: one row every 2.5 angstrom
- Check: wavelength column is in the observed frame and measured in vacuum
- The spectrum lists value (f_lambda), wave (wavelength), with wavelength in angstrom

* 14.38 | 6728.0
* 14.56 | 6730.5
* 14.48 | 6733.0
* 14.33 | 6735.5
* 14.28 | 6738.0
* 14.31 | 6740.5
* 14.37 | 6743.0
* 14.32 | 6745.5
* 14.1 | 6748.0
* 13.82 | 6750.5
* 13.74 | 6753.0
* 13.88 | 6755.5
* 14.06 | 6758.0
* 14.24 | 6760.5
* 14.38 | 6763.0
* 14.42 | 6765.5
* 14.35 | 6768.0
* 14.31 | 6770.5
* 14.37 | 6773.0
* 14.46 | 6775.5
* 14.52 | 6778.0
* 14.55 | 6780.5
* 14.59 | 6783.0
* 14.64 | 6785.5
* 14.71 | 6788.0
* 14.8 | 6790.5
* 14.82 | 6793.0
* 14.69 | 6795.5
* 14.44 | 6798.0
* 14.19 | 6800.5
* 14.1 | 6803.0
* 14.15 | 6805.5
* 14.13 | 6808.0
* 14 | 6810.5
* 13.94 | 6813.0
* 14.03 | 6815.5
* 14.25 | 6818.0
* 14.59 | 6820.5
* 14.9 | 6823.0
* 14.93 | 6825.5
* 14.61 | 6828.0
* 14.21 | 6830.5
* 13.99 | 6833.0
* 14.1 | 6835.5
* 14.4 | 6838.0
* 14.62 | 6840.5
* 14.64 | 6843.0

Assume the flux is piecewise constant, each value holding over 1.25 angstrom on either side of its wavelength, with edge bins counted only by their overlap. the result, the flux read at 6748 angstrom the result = 14.1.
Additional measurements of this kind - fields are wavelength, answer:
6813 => 13.94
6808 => 14.13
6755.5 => 13.88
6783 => 14.59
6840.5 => 14.62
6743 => 14.37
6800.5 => 14.19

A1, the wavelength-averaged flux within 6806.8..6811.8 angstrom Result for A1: 14.1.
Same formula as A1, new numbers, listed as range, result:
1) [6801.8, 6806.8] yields 14.1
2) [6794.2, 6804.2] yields 14.4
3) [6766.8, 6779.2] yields 14.4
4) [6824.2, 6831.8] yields 14.6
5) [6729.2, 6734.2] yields 14.5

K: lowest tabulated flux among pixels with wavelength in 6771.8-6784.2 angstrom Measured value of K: 14.37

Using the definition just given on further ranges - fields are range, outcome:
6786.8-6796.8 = 14.69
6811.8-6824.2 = 13.94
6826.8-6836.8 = 13.99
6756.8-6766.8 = 14.06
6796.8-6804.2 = 14.1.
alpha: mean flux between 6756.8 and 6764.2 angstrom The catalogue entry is 14.2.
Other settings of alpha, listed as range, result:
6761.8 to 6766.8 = 14.4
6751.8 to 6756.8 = 13.8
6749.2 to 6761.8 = 14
